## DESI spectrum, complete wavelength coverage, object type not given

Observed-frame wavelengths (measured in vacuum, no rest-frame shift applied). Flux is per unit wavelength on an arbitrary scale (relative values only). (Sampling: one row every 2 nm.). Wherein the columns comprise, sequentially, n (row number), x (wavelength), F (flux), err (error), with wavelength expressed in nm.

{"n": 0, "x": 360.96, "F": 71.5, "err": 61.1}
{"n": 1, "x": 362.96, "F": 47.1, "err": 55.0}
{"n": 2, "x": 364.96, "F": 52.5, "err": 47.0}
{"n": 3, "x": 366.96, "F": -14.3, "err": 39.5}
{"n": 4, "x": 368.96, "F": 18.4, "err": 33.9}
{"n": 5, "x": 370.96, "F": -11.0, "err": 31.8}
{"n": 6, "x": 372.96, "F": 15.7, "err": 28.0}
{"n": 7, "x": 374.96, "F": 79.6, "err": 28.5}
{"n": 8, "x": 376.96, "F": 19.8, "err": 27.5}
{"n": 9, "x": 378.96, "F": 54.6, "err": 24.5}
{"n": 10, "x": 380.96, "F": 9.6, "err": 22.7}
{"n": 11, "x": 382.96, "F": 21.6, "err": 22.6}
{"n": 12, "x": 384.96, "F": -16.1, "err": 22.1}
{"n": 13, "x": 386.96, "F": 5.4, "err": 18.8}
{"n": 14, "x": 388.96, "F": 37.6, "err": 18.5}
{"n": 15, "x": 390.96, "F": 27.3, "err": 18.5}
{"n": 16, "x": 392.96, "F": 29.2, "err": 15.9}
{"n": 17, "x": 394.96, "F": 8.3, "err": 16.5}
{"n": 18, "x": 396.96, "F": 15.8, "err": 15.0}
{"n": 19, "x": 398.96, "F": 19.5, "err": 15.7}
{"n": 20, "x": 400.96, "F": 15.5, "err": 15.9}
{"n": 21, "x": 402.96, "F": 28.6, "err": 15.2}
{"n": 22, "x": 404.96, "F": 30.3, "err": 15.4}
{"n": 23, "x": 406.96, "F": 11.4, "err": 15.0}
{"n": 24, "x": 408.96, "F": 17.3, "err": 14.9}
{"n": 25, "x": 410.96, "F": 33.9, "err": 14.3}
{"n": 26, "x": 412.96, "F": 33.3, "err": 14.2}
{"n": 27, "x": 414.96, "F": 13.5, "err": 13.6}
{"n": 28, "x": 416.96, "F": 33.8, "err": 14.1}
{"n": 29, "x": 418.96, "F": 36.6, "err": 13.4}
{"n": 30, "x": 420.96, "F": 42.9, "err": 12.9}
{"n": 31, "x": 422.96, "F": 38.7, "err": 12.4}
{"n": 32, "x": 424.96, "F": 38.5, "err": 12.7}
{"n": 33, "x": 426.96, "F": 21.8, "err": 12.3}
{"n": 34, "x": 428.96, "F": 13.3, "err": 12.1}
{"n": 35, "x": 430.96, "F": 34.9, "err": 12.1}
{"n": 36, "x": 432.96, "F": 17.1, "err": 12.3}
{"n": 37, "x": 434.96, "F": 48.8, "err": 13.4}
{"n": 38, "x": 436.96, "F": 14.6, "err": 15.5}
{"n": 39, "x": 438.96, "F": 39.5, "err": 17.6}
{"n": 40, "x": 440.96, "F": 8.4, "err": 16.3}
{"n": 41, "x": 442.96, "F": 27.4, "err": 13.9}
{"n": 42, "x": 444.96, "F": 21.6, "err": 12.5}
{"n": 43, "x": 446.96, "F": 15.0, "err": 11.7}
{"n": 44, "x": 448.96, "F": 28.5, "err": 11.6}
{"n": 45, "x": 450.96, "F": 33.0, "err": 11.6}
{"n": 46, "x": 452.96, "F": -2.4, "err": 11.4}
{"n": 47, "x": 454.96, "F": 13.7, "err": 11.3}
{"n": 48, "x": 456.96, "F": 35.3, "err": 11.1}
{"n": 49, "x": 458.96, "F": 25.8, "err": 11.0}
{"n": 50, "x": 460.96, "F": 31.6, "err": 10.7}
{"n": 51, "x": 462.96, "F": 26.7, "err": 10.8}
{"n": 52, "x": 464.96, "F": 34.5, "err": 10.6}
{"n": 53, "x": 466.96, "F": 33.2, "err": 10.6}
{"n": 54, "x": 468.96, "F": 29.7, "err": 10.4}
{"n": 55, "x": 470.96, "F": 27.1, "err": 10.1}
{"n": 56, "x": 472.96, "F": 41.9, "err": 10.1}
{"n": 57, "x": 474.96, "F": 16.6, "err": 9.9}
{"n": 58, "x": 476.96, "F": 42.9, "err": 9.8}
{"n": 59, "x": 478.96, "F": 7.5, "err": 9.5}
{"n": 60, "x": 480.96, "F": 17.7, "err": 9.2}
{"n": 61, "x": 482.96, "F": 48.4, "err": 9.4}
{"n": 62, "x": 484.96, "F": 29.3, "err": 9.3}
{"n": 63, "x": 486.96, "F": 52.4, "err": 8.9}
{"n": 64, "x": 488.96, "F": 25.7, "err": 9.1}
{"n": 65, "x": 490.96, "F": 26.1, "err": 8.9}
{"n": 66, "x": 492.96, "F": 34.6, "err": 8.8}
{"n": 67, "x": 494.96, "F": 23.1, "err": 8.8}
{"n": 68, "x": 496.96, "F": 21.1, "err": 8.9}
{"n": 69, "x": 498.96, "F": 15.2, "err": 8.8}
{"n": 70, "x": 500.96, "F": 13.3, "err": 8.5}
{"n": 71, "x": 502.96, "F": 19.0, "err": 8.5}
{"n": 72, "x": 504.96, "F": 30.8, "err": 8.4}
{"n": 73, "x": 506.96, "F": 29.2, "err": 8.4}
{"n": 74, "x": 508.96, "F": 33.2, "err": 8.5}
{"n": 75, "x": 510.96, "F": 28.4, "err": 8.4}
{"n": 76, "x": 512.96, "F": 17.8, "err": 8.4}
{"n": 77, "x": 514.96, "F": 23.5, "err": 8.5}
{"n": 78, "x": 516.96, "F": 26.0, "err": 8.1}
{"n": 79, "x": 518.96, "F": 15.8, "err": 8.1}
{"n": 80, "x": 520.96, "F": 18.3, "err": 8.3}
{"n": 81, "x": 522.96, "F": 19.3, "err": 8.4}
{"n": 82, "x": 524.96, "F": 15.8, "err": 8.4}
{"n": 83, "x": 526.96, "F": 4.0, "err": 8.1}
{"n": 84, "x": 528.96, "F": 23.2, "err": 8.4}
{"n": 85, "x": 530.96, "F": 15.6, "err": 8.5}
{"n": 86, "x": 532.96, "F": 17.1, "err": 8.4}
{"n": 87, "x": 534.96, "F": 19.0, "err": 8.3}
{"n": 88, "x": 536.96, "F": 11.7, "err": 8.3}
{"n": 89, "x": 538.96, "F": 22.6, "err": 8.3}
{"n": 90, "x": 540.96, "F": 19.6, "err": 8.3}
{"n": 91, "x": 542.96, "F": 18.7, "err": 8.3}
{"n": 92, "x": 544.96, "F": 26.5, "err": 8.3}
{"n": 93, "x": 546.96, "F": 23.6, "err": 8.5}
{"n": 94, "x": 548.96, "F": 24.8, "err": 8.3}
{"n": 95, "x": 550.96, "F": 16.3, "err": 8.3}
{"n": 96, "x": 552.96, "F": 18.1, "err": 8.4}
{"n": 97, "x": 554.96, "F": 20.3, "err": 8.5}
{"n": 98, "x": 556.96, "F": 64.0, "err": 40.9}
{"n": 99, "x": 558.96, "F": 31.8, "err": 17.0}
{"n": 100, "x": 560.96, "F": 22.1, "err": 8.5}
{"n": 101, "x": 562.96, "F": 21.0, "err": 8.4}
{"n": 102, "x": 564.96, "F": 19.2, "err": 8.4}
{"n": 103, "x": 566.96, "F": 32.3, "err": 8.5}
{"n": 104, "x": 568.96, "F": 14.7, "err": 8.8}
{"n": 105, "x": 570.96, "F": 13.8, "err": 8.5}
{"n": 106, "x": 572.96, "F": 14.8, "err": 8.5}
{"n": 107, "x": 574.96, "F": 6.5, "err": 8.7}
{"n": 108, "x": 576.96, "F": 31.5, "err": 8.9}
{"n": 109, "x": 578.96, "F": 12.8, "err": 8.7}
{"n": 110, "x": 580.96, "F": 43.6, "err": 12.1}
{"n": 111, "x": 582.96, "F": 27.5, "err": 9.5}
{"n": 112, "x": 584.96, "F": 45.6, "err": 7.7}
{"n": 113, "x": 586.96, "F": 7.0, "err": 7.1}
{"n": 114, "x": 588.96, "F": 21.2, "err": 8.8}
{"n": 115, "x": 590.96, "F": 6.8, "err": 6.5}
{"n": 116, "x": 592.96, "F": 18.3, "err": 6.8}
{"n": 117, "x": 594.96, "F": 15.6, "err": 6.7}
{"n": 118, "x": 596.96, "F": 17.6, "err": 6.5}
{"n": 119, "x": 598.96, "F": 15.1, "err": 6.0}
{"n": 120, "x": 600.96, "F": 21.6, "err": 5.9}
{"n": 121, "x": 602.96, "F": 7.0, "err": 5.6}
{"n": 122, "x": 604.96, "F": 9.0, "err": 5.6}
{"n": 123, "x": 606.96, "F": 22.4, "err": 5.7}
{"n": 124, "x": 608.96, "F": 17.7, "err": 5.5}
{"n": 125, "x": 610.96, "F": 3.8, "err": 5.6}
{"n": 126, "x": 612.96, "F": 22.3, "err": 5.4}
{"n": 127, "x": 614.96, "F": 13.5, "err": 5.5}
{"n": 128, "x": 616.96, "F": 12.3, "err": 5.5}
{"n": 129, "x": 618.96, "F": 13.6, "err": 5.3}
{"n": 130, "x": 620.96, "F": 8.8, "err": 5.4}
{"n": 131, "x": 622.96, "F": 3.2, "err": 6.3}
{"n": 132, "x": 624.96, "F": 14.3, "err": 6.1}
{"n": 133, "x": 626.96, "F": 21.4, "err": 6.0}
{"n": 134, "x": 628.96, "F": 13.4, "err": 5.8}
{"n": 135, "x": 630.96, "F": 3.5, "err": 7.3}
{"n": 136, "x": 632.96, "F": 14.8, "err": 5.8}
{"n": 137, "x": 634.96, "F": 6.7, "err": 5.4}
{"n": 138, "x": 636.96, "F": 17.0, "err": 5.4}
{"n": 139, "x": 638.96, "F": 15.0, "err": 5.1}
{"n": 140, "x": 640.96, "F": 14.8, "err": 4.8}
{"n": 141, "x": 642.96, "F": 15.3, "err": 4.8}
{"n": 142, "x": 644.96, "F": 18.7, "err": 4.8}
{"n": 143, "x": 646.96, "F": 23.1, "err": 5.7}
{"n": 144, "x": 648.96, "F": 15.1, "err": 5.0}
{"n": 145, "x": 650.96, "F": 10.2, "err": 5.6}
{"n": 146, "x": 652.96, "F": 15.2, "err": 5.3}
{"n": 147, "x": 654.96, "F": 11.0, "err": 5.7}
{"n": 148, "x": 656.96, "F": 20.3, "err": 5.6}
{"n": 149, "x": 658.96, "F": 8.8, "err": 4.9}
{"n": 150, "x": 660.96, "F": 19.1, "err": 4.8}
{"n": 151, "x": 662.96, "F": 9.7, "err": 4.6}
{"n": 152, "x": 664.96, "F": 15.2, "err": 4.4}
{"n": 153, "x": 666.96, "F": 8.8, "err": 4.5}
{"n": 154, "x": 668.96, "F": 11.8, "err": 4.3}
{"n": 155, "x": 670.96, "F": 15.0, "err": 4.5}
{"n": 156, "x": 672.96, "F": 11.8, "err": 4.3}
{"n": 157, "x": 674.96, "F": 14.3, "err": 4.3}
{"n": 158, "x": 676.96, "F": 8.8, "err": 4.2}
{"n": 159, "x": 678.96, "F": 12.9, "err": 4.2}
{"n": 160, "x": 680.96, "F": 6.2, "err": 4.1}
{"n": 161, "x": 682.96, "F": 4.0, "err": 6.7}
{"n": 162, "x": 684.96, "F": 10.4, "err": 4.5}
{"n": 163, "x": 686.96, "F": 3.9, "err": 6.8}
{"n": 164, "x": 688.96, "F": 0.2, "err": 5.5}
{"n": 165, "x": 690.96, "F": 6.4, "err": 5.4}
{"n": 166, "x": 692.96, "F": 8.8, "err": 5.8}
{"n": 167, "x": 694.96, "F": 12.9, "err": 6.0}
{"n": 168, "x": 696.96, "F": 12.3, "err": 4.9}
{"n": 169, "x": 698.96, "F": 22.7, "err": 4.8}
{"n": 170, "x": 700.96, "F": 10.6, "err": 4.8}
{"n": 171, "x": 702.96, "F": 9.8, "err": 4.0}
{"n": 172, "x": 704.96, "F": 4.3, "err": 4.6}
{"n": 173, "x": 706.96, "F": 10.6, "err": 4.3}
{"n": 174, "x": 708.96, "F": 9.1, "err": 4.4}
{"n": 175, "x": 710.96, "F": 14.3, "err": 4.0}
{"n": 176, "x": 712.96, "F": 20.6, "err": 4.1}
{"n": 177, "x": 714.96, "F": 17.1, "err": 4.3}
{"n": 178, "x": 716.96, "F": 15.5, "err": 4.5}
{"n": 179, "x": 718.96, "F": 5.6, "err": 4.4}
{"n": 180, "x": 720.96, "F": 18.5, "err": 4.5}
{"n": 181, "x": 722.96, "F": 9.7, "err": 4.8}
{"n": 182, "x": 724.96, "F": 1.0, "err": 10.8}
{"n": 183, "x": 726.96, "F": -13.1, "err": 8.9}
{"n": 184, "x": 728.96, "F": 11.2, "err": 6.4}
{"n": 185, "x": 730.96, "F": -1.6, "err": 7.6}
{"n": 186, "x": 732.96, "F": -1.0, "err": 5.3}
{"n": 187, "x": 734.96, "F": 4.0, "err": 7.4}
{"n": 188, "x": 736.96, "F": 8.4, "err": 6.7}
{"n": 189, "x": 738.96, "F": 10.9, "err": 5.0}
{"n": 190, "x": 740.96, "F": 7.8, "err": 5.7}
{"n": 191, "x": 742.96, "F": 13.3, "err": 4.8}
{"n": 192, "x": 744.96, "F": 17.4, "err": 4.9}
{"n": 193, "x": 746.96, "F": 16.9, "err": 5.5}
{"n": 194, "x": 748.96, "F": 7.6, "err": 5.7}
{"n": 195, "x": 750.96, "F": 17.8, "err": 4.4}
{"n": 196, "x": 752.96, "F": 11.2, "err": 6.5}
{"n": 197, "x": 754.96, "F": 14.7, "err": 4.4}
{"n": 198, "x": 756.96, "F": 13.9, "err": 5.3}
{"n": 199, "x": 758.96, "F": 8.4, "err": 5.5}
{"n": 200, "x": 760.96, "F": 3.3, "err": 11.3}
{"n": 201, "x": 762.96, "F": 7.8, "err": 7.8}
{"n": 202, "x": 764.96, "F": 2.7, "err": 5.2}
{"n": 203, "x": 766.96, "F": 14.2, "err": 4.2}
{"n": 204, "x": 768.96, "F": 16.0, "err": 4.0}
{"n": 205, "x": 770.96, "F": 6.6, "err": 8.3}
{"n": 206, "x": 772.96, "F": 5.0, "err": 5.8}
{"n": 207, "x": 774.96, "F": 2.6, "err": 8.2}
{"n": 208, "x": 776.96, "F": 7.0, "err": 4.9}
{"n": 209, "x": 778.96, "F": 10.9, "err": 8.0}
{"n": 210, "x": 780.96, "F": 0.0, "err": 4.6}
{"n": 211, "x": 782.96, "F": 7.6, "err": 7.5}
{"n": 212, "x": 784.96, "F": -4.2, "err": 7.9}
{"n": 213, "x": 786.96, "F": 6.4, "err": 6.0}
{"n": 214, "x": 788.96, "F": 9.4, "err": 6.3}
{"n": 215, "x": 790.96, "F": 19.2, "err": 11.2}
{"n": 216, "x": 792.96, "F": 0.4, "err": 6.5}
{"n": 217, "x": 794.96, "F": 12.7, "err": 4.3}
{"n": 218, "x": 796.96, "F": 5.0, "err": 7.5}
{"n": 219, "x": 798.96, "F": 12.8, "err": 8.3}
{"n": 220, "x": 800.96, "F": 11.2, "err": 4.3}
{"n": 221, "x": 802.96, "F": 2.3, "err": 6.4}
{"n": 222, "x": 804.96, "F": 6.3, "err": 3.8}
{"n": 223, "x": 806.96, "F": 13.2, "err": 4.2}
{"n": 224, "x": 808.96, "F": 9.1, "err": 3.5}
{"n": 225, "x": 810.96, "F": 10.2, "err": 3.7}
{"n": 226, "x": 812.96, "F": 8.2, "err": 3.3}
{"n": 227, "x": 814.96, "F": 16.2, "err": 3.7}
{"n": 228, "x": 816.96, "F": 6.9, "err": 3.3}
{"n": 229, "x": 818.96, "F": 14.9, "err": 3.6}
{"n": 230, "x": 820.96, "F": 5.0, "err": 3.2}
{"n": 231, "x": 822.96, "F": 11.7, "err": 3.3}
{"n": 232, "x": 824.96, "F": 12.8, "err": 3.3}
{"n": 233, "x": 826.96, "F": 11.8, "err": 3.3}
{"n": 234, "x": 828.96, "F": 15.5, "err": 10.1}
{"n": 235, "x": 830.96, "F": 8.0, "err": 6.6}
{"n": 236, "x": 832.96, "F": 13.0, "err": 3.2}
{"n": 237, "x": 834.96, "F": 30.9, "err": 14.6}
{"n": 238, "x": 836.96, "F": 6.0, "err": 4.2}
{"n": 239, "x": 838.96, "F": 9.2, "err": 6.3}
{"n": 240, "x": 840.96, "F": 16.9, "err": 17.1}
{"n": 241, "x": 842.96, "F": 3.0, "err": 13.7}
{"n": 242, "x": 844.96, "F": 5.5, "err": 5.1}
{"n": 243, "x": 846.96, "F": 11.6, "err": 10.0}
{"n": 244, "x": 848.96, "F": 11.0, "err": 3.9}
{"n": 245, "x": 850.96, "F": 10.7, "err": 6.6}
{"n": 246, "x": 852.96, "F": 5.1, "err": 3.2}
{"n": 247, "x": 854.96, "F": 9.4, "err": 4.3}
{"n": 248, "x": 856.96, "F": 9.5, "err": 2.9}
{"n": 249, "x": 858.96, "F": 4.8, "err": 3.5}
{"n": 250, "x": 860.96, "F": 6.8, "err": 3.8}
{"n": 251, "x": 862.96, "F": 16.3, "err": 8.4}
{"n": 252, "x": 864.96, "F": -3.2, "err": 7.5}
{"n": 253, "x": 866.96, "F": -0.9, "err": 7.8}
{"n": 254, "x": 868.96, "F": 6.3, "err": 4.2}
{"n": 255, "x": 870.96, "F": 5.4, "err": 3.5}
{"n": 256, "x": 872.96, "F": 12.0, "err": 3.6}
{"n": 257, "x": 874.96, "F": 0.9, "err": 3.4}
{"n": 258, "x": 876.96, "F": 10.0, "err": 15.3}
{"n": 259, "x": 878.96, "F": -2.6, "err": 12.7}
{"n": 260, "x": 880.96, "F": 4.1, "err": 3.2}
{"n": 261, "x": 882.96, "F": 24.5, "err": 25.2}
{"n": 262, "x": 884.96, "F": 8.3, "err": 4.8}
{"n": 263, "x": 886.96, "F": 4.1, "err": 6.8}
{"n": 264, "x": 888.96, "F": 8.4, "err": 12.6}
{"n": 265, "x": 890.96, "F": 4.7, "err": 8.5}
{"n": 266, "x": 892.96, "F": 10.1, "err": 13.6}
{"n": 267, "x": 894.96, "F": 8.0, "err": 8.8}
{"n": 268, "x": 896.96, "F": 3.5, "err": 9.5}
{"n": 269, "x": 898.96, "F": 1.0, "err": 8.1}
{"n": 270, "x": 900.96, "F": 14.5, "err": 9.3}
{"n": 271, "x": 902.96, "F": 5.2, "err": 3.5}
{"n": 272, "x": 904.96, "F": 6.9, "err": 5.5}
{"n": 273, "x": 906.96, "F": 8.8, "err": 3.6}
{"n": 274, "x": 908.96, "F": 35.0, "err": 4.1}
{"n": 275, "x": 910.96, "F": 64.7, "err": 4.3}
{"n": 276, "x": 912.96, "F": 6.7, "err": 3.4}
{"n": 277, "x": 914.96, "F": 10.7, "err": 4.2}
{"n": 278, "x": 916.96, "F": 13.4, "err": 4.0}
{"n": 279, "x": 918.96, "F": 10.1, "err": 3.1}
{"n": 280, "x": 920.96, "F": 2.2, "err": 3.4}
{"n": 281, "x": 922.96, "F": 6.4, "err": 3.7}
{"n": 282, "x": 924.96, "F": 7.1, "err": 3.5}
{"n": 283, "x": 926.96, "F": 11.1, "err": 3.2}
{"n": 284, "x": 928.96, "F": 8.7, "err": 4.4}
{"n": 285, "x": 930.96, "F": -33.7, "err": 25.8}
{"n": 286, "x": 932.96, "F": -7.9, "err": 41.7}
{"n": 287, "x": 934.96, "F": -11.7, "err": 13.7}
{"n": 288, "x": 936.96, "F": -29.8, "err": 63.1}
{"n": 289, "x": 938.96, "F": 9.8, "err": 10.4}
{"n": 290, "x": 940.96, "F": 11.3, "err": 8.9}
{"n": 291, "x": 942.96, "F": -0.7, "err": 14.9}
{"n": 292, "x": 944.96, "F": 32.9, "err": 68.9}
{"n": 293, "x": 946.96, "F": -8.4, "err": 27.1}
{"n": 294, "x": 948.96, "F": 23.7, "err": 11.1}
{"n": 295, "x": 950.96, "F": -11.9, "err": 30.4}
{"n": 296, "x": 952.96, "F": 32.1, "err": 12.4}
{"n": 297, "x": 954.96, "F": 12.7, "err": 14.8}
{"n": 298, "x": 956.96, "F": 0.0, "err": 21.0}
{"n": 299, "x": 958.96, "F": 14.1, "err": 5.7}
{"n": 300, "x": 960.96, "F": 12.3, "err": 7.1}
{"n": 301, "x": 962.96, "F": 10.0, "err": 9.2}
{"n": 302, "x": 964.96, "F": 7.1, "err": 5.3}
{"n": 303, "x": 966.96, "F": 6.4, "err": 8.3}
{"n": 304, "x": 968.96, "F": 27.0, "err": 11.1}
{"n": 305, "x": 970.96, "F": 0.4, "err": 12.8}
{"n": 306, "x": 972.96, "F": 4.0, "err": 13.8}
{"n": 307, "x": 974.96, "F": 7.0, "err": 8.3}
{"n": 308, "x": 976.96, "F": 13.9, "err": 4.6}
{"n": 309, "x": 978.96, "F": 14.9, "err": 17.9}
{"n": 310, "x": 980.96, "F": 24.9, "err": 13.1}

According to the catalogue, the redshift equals 1.441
